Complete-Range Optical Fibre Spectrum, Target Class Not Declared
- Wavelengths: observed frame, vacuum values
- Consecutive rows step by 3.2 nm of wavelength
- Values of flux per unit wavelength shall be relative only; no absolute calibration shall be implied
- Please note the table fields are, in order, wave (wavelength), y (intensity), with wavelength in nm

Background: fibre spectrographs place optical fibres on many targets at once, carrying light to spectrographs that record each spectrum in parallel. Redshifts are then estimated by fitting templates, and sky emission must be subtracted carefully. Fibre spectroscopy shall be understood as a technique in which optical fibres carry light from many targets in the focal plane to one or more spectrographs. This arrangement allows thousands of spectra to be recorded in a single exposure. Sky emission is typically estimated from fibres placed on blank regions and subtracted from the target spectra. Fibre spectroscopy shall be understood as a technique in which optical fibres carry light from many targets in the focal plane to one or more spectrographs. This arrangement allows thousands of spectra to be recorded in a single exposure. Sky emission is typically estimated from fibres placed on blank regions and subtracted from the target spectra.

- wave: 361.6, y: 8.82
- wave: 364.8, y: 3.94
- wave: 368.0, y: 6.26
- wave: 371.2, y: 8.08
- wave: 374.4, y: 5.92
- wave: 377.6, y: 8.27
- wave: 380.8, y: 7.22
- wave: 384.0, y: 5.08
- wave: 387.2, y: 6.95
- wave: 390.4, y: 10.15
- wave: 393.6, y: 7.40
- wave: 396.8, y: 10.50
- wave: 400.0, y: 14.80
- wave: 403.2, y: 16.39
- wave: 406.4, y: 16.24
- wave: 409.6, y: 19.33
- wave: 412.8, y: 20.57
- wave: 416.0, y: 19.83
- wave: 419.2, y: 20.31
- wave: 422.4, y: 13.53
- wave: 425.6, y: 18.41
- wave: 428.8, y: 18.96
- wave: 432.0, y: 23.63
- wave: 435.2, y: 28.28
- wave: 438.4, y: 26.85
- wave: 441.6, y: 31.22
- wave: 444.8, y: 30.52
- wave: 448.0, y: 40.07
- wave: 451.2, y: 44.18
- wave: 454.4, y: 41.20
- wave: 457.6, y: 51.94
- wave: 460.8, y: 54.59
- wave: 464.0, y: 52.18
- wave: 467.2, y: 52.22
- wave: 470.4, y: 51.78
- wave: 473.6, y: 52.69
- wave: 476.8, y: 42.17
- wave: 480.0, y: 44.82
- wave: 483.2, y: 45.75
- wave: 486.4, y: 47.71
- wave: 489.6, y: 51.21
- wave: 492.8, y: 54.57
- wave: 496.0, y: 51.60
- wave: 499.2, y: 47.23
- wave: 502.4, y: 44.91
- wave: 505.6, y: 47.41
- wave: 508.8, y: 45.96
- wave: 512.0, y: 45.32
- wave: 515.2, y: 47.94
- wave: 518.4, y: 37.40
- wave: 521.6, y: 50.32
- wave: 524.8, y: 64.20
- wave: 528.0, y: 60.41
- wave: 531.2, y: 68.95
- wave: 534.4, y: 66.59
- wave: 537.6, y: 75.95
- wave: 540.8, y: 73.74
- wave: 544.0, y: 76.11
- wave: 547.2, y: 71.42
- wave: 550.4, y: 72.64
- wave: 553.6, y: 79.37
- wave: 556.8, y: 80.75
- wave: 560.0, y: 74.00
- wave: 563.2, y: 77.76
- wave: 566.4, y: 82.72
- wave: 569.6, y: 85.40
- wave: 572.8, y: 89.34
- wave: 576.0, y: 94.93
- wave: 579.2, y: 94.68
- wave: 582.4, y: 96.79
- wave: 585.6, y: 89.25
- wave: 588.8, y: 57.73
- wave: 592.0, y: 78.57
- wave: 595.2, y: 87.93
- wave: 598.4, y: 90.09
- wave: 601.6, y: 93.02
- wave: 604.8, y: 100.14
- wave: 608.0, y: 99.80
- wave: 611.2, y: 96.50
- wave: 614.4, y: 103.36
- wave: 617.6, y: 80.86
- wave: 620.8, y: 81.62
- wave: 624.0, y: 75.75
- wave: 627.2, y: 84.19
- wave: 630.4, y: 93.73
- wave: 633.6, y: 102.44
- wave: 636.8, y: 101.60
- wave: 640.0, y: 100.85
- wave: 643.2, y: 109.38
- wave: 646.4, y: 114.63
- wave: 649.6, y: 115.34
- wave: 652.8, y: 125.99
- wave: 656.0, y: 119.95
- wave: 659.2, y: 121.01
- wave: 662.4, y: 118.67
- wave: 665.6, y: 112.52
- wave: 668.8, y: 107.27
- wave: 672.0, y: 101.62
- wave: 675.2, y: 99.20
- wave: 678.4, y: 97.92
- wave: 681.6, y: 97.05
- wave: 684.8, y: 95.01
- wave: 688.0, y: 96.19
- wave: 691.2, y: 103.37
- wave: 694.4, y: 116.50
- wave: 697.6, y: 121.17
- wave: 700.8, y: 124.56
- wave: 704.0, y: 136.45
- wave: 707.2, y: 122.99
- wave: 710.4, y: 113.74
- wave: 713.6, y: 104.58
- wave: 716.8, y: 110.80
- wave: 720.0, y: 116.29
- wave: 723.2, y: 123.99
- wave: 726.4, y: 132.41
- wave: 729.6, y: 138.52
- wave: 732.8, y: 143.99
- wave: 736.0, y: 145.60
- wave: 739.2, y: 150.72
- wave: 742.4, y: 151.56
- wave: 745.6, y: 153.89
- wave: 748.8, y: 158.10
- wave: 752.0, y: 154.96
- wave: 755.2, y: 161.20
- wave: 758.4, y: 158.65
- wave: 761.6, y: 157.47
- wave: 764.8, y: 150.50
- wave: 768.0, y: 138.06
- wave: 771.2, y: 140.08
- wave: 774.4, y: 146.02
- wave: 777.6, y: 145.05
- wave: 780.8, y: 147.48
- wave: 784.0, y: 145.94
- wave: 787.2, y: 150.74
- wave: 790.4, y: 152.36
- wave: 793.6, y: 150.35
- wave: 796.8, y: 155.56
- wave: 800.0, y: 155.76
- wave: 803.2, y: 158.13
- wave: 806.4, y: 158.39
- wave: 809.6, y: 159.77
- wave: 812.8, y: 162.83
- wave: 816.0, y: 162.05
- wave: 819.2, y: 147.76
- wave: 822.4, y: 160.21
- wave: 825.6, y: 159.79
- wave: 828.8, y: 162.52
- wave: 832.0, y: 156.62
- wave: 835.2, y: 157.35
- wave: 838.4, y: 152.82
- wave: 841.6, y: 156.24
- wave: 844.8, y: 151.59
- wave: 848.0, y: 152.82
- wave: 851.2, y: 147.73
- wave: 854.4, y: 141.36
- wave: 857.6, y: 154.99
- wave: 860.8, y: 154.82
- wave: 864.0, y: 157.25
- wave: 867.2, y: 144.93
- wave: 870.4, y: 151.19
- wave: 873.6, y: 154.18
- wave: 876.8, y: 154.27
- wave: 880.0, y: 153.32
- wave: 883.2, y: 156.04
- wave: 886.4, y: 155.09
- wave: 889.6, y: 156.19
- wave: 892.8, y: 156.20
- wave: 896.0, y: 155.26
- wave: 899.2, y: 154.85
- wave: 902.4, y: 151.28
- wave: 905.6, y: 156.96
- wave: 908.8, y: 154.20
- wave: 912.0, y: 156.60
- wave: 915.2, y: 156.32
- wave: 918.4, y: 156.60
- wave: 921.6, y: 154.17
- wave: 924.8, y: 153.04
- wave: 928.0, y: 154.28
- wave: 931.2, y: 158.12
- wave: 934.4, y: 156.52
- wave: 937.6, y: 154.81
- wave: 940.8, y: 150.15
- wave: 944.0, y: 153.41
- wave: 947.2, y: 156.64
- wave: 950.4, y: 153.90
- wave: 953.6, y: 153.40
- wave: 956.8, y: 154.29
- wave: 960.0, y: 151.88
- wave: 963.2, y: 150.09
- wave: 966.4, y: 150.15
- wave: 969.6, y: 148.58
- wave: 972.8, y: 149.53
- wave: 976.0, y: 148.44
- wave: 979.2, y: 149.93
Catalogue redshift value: 0.000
